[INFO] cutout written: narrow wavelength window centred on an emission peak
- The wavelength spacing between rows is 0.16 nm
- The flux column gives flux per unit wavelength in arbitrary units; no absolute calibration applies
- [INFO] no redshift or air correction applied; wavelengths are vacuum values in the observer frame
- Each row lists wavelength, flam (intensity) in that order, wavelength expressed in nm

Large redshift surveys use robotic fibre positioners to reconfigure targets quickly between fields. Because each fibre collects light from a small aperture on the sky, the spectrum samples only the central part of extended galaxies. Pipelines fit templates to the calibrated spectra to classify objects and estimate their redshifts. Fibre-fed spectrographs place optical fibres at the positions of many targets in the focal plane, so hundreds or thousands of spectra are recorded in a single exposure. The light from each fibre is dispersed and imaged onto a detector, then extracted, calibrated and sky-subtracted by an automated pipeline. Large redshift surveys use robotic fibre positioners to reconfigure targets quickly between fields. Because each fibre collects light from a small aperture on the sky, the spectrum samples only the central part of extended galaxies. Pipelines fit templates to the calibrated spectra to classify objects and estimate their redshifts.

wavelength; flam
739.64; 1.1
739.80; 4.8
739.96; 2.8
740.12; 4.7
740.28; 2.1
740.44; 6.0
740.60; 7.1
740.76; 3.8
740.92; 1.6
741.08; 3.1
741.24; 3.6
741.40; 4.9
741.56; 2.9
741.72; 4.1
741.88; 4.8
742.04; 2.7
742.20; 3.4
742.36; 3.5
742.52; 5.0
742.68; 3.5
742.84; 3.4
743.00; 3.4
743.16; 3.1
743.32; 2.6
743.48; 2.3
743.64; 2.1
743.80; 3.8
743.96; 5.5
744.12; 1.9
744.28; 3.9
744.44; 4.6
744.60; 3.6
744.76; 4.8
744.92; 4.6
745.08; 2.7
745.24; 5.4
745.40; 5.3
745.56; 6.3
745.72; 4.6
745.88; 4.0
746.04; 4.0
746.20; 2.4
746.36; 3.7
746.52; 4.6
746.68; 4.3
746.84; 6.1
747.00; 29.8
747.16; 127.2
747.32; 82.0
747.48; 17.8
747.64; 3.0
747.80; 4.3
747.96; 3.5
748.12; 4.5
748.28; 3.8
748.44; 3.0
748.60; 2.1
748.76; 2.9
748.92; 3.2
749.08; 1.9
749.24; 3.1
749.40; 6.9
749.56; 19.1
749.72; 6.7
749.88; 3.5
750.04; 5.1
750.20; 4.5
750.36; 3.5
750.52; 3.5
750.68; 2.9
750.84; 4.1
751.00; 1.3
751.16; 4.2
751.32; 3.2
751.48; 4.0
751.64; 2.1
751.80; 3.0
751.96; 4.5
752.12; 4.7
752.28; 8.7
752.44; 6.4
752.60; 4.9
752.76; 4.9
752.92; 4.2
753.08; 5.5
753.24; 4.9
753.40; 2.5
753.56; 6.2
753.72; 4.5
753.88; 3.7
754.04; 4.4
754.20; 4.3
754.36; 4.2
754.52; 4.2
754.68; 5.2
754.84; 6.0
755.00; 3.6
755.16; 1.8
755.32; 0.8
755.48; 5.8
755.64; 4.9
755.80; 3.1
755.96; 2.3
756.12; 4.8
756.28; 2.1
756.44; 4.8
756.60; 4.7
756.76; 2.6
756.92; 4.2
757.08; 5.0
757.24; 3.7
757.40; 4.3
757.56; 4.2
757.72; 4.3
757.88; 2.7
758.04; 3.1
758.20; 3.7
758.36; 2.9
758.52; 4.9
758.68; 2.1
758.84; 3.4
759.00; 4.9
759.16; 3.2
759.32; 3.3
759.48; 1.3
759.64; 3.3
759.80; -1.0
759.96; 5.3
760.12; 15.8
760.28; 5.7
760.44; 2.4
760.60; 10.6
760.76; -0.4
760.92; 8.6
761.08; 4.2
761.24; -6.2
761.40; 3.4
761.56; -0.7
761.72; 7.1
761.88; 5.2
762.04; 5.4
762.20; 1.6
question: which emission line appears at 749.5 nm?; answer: [N II]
